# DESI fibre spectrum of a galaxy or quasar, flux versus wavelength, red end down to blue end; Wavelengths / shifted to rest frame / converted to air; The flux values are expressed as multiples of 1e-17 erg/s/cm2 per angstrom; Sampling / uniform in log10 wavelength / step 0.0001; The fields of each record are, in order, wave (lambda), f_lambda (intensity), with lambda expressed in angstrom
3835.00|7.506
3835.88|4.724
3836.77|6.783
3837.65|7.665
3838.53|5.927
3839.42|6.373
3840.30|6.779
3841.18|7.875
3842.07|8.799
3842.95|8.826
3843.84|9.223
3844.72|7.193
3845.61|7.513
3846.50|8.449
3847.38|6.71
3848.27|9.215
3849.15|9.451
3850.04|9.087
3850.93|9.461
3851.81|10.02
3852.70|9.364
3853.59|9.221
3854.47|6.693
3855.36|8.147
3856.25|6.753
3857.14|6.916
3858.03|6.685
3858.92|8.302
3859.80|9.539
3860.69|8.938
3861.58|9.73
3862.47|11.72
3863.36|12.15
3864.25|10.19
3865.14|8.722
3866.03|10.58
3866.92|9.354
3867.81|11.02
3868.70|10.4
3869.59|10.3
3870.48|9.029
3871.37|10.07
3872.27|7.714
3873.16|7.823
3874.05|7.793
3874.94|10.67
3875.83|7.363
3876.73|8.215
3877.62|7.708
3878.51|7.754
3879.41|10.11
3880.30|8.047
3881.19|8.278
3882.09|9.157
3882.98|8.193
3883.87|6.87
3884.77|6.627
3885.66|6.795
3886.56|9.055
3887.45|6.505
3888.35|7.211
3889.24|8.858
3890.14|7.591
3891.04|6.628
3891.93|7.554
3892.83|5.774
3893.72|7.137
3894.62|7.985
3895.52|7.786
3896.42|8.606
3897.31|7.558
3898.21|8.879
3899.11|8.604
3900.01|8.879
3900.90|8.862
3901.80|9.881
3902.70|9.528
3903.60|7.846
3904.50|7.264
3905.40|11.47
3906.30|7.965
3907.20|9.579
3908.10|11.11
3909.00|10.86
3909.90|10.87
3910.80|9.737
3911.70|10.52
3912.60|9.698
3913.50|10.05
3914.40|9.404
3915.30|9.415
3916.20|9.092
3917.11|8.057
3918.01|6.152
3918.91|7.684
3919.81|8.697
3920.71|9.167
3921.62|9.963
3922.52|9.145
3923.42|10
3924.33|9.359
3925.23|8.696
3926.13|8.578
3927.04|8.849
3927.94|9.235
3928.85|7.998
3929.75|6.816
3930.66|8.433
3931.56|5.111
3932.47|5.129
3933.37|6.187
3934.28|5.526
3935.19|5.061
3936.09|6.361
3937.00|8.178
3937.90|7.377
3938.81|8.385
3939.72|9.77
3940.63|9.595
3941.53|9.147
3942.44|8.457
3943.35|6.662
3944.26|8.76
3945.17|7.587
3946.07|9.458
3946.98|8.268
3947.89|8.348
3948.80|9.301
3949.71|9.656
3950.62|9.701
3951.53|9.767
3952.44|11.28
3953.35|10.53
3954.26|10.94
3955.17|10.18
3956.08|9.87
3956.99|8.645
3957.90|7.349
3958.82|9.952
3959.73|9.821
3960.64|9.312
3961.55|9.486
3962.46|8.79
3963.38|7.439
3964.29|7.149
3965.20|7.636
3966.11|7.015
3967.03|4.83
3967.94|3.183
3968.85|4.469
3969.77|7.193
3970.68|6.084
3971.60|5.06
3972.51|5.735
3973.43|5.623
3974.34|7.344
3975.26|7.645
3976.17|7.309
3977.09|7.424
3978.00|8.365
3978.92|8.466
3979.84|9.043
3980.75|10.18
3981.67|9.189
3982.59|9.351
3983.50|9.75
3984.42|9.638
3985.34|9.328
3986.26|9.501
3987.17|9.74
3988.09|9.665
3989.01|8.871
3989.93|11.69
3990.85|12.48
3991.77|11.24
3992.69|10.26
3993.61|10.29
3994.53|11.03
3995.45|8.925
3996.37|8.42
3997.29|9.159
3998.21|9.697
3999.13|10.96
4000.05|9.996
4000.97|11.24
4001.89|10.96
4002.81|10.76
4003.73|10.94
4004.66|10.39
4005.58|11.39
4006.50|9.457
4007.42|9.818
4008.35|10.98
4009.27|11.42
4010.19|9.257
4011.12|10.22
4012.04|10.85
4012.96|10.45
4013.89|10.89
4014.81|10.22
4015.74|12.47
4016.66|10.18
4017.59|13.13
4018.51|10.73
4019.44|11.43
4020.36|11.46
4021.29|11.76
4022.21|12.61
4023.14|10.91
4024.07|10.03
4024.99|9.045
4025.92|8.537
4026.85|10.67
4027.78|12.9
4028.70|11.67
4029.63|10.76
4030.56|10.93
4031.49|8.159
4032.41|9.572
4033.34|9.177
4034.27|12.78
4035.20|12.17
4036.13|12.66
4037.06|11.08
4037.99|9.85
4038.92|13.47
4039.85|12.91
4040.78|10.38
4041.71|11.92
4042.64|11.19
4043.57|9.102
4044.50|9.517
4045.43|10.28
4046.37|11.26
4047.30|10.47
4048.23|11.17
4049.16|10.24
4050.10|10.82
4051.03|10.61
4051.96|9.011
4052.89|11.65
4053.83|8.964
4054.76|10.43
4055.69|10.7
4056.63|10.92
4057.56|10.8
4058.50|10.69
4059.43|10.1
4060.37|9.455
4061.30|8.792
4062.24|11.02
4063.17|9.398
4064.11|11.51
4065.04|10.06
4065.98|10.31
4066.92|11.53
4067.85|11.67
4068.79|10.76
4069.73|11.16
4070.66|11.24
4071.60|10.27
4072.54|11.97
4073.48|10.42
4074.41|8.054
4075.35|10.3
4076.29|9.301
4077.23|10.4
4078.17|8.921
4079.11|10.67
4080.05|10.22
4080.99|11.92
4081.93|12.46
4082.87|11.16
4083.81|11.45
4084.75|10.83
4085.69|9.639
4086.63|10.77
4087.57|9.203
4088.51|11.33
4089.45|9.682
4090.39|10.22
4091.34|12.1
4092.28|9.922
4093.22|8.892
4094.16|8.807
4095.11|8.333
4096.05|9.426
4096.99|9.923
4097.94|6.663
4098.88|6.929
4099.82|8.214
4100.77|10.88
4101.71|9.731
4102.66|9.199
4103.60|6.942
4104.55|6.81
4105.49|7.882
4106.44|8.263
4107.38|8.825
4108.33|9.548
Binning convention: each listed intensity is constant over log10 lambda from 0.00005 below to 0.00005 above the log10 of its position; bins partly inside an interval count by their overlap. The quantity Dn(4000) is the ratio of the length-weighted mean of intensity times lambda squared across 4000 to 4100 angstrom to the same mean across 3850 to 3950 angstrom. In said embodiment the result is 1.33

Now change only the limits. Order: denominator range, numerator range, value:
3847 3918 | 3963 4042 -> 1.19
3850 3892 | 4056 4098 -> 1.32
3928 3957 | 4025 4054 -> 1.35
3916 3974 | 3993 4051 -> 1.39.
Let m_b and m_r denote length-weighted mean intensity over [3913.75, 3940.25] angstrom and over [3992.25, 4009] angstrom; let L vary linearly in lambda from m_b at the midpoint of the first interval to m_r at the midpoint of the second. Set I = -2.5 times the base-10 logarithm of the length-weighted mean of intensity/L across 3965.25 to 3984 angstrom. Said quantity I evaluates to 0.30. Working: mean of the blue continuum 8.01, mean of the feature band 7.18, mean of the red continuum 10.3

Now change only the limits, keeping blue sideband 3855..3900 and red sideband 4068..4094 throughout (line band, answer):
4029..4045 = -0.09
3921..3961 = 0.07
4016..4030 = -0.12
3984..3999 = -0.05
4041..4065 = -0.02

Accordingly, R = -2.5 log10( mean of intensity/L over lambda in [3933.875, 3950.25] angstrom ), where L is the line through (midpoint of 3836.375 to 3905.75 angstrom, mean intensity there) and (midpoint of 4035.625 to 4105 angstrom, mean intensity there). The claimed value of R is 0.12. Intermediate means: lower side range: 8.43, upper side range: 10.3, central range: 8.12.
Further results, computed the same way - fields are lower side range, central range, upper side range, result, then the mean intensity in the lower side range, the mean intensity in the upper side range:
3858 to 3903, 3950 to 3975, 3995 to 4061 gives 0.22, 8.62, 10.7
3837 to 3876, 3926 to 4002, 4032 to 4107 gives 0.12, 8.72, 10.2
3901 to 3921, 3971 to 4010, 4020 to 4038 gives 0.10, 9.27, 10.9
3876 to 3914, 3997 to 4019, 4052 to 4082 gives -0.09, 8.51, 10.5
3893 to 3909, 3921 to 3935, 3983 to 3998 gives 0.16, 8.77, 9.99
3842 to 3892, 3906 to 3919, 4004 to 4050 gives -0.02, 8.61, 10.9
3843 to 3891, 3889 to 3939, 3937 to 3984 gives 0.01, 8.63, 8.27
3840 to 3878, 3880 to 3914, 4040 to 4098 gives 0.07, 8.84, 10.4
